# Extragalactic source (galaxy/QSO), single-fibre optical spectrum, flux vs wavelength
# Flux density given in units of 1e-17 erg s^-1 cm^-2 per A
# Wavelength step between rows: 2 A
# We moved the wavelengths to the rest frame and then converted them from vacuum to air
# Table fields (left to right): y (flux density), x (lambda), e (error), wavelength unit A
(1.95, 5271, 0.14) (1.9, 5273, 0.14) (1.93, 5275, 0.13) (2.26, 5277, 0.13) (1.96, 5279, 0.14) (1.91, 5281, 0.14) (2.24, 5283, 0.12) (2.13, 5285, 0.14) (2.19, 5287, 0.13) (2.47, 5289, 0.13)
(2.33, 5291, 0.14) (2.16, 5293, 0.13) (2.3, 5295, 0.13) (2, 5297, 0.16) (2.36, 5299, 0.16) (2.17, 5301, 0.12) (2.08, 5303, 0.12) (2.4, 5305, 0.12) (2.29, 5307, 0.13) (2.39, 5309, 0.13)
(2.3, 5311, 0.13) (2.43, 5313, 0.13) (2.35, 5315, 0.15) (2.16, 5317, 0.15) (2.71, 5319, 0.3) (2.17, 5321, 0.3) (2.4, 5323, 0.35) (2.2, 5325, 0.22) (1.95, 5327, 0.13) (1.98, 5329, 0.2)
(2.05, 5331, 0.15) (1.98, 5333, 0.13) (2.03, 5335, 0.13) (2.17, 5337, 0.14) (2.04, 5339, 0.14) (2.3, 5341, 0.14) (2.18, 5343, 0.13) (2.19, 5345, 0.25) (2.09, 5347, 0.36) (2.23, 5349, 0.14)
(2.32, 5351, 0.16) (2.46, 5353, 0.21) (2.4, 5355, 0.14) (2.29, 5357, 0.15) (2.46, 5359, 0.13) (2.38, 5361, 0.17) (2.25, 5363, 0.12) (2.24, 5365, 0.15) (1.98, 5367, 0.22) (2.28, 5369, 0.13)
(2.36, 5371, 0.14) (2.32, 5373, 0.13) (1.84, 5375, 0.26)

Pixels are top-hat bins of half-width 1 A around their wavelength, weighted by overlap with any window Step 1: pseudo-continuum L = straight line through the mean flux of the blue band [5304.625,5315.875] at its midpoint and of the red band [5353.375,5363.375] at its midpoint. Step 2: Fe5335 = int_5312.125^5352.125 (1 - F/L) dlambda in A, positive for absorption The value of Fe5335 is 2.8 A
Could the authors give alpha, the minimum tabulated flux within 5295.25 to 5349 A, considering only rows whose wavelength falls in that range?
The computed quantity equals 1.95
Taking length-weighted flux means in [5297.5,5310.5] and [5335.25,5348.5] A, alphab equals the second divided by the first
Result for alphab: 0.9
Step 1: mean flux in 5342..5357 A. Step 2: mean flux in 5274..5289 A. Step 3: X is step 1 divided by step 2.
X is 1.07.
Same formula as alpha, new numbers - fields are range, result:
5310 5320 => 2.16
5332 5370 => 1.98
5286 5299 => 2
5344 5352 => 2.09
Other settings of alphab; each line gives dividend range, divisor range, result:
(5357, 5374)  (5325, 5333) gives 1.13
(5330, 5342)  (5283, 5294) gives 0.93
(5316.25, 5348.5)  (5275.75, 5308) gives 0.98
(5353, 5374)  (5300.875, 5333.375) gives 1.03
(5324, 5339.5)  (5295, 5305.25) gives 0.93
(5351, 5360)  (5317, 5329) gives 1.06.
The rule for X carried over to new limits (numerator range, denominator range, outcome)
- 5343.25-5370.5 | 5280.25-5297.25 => 1.03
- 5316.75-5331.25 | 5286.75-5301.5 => 0.98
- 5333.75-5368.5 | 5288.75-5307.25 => 0.99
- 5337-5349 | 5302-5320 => 0.92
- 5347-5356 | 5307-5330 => 1.02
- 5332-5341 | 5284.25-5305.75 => 0.93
